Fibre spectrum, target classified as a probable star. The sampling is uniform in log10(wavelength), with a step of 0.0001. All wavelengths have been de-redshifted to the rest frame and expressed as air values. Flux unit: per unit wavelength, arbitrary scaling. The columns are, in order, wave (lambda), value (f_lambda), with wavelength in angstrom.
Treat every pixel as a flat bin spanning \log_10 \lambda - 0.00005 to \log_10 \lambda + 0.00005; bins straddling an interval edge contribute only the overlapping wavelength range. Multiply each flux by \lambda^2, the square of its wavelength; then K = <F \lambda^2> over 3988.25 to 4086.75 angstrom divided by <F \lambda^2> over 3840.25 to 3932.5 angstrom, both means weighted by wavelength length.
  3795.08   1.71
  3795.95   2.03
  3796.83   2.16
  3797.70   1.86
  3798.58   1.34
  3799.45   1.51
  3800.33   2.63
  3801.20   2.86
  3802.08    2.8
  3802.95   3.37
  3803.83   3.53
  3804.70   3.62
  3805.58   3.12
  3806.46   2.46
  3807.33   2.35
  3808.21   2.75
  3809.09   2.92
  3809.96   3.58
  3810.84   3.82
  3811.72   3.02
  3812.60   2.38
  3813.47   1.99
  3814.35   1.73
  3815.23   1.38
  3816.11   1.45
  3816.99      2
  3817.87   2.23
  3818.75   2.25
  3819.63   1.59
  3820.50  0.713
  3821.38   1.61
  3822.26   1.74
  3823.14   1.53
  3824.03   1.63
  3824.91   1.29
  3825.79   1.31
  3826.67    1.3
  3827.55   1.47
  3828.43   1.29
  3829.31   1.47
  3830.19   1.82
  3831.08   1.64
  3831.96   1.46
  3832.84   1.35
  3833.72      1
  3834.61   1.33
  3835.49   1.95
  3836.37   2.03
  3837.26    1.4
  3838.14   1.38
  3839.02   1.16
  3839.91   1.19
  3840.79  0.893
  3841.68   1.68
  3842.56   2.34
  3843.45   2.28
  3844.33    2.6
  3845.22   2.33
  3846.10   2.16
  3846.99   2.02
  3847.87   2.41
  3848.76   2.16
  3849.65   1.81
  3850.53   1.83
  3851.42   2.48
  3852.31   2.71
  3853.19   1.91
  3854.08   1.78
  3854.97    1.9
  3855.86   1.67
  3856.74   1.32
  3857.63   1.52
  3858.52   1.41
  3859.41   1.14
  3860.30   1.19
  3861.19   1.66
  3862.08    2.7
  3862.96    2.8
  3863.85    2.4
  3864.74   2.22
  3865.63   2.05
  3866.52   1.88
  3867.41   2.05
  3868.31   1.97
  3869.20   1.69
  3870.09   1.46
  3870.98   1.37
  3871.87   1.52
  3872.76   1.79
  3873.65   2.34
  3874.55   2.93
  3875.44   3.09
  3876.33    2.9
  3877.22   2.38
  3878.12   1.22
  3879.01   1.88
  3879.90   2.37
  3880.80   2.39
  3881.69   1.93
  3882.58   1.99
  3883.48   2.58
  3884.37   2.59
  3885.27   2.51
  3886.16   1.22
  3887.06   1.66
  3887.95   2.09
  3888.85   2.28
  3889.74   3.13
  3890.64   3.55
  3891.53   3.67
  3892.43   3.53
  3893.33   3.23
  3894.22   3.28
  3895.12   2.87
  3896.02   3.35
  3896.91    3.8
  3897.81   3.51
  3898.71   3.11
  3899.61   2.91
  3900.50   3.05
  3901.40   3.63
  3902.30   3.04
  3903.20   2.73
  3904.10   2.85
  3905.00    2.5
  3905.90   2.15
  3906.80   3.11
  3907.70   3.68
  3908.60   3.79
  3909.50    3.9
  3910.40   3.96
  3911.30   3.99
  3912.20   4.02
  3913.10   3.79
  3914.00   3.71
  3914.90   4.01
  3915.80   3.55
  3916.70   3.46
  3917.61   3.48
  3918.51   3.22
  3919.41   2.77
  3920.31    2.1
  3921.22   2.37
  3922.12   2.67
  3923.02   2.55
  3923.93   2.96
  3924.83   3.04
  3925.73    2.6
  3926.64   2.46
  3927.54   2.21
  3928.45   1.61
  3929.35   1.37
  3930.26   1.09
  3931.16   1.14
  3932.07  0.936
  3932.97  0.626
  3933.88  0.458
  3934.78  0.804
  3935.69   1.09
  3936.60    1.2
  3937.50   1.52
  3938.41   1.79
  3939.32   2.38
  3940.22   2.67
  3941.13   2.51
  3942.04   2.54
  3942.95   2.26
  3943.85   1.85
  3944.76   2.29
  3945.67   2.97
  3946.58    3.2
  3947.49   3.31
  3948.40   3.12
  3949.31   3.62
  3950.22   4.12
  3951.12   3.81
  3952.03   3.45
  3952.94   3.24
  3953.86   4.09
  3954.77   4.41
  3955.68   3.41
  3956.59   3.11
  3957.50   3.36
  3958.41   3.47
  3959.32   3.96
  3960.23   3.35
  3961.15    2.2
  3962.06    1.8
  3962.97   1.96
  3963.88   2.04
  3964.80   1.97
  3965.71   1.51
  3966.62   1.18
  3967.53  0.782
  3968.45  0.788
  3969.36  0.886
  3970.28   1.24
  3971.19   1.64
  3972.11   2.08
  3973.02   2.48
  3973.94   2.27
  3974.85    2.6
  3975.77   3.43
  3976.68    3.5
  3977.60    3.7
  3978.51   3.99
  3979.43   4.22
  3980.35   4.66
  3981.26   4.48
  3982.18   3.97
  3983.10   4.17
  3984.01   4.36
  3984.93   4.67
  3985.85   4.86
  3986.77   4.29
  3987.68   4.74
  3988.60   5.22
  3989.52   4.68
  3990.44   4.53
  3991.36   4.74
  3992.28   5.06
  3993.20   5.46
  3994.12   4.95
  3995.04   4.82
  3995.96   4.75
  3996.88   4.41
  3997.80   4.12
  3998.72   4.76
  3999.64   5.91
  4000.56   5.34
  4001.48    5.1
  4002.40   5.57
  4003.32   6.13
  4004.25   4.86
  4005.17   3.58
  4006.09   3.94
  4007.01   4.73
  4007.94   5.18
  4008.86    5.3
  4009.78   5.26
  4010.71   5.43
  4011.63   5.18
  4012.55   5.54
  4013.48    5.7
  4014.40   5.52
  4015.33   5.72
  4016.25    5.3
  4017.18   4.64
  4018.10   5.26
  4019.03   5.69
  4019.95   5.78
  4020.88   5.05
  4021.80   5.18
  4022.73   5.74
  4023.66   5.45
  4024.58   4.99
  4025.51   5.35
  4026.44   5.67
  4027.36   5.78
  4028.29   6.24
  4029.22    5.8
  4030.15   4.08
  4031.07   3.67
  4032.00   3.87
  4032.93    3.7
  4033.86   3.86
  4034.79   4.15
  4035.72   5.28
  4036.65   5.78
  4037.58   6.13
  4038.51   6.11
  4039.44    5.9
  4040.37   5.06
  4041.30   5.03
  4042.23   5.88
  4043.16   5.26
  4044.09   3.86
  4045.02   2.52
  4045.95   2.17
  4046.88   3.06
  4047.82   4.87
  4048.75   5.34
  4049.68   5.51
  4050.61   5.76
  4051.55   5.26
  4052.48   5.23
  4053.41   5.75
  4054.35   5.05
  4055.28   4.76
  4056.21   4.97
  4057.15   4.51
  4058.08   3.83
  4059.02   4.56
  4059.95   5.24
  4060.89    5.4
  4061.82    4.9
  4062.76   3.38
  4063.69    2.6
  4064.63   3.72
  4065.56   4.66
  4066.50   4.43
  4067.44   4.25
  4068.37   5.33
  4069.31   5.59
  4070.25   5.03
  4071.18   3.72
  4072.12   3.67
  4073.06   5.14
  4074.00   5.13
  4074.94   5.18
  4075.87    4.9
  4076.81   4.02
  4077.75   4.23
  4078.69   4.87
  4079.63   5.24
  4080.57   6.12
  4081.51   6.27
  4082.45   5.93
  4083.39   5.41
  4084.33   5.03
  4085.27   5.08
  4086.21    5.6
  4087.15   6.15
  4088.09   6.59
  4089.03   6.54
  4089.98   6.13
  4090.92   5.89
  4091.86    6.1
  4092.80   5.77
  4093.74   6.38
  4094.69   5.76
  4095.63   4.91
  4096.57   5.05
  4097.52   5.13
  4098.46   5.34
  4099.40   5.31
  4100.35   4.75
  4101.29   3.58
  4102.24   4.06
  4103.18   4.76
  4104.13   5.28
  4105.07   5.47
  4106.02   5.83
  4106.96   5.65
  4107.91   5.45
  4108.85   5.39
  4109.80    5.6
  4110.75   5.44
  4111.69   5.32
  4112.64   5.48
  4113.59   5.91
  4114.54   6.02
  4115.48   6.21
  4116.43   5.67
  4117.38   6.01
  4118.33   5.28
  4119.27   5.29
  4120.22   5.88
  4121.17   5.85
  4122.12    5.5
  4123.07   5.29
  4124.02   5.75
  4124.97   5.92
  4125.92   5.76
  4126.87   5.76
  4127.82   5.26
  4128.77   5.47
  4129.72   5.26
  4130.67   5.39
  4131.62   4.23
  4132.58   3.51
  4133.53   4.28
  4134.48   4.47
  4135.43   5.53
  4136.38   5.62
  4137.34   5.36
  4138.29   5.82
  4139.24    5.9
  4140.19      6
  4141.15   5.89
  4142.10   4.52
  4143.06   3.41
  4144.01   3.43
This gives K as 2.15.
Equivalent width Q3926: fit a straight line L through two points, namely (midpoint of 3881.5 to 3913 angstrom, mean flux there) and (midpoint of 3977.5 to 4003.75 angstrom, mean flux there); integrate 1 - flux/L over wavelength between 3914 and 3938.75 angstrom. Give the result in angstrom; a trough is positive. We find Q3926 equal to 9.6 angstrom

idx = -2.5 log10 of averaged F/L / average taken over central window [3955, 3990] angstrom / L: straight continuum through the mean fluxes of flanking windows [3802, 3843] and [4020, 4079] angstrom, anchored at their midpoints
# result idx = 0.24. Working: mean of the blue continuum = 1.96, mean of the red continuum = 4.79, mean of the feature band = 3.09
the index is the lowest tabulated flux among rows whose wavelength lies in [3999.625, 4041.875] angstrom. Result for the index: 3.58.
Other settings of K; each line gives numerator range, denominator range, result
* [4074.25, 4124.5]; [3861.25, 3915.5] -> 2.22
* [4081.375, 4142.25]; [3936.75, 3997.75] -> 1.80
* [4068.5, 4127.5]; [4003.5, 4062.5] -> 1.12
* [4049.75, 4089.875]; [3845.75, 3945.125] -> 2.27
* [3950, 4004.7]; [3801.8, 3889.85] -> 1.96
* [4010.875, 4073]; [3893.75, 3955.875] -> 1.85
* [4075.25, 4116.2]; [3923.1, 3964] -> 2.36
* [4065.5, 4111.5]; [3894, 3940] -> 2.15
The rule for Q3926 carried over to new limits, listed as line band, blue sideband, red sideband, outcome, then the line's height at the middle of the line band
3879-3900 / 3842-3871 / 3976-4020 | -0.6 angstrom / 2.65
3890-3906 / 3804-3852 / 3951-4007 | -2.5 angstrom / 2.75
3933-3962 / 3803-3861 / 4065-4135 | 5.9 angstrom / 3.38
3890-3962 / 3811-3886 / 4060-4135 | 0.3 angstrom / 2.92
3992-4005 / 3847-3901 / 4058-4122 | -3.5 angstrom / 3.98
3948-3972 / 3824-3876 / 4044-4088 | 4.8 angstrom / 3.32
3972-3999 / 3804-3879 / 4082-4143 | -2.9 angstrom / 3.8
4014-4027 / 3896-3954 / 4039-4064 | -3.7 angstrom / 4.2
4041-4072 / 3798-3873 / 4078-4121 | 2.3 angstrom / 4.95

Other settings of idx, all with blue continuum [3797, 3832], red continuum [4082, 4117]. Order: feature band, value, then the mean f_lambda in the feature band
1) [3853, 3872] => 0.44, 1.8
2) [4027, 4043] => -0.07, 5.08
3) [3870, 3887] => 0.33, 2.13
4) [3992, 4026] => -0.16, 5.16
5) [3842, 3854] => 0.14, 2.22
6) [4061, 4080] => 0.15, 4.51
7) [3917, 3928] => 0.25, 2.71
